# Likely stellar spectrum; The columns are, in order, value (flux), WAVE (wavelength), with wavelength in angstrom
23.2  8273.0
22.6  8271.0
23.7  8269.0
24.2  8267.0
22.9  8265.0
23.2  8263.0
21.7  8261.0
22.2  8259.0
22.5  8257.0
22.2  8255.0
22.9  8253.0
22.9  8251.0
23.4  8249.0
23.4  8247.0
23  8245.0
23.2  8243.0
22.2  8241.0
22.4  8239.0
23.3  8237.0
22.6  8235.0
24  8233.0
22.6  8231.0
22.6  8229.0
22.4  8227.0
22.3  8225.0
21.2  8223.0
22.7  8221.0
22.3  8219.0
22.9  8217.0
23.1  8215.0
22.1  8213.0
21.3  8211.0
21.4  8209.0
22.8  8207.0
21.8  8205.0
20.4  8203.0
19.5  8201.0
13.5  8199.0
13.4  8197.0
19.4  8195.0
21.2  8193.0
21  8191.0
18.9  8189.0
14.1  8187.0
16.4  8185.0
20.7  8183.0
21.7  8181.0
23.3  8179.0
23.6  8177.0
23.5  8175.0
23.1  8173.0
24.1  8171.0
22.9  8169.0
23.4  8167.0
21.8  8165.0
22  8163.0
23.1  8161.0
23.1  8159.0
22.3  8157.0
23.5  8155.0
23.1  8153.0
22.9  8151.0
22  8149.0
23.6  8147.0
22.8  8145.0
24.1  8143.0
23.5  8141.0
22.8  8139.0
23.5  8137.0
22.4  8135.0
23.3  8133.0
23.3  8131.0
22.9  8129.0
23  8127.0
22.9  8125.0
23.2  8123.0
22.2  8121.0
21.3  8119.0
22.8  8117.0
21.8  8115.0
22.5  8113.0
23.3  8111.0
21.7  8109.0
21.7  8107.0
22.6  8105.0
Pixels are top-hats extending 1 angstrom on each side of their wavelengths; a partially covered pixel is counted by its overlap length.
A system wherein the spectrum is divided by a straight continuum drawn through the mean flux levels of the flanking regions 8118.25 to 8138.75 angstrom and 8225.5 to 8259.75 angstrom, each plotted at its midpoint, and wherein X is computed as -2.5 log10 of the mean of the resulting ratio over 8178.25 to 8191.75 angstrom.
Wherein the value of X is 0.18 mag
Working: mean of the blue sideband 22.8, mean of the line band 19.3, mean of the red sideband 22.8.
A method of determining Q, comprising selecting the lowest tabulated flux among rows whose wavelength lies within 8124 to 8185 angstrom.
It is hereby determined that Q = 16.4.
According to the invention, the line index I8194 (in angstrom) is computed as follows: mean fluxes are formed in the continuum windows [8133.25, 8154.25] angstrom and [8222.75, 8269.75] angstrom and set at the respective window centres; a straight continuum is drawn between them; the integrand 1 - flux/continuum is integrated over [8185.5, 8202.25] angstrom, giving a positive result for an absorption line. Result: 3.9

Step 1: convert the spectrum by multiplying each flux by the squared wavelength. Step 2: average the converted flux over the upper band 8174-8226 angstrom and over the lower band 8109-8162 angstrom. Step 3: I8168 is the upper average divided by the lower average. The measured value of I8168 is 0.91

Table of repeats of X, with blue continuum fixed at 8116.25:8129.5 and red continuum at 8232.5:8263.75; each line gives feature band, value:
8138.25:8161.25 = -0.02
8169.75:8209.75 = 0.13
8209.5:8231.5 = 0.02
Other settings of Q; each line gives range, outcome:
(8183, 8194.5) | 14.1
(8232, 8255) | 22.2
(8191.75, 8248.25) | 13.4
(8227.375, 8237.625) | 22.6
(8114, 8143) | 21.3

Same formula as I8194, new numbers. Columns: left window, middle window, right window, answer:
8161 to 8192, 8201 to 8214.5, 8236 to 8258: 0.3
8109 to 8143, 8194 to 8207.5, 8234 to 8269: 2.5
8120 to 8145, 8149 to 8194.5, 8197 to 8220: 0.2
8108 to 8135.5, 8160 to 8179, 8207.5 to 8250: -0.4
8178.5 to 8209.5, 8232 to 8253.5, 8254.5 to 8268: -1.3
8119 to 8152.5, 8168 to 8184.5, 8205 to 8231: 0.0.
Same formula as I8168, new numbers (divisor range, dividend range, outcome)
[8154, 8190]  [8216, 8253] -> 1.06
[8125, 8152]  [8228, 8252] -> 1.02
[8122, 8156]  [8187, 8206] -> 0.81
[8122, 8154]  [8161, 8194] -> 0.94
